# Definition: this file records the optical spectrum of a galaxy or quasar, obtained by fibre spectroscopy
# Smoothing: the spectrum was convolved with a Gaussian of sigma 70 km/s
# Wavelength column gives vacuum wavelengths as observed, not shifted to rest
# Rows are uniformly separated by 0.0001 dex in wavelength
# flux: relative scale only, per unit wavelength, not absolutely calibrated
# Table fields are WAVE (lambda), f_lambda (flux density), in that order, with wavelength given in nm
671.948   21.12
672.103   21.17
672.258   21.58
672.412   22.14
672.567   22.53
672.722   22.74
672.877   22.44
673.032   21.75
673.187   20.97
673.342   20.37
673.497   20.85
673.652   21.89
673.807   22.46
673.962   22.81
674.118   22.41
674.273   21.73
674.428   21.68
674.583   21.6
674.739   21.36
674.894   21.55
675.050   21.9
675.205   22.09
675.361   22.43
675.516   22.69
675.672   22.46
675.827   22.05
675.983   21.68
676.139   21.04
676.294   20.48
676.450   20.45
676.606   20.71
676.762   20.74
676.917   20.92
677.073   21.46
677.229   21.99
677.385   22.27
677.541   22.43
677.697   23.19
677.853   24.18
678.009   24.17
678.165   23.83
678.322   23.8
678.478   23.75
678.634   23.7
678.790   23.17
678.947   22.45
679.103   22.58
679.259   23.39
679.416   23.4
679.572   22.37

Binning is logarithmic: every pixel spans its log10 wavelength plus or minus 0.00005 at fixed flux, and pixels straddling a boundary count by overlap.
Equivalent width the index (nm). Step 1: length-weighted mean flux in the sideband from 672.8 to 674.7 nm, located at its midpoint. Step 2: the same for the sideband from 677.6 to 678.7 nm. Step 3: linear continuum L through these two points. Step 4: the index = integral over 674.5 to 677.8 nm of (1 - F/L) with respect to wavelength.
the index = 0.16 nm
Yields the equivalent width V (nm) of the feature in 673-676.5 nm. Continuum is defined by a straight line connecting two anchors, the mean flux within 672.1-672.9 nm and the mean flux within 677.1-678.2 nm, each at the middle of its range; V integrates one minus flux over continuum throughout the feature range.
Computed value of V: 0.13 nm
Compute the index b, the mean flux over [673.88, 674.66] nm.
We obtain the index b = 22.1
